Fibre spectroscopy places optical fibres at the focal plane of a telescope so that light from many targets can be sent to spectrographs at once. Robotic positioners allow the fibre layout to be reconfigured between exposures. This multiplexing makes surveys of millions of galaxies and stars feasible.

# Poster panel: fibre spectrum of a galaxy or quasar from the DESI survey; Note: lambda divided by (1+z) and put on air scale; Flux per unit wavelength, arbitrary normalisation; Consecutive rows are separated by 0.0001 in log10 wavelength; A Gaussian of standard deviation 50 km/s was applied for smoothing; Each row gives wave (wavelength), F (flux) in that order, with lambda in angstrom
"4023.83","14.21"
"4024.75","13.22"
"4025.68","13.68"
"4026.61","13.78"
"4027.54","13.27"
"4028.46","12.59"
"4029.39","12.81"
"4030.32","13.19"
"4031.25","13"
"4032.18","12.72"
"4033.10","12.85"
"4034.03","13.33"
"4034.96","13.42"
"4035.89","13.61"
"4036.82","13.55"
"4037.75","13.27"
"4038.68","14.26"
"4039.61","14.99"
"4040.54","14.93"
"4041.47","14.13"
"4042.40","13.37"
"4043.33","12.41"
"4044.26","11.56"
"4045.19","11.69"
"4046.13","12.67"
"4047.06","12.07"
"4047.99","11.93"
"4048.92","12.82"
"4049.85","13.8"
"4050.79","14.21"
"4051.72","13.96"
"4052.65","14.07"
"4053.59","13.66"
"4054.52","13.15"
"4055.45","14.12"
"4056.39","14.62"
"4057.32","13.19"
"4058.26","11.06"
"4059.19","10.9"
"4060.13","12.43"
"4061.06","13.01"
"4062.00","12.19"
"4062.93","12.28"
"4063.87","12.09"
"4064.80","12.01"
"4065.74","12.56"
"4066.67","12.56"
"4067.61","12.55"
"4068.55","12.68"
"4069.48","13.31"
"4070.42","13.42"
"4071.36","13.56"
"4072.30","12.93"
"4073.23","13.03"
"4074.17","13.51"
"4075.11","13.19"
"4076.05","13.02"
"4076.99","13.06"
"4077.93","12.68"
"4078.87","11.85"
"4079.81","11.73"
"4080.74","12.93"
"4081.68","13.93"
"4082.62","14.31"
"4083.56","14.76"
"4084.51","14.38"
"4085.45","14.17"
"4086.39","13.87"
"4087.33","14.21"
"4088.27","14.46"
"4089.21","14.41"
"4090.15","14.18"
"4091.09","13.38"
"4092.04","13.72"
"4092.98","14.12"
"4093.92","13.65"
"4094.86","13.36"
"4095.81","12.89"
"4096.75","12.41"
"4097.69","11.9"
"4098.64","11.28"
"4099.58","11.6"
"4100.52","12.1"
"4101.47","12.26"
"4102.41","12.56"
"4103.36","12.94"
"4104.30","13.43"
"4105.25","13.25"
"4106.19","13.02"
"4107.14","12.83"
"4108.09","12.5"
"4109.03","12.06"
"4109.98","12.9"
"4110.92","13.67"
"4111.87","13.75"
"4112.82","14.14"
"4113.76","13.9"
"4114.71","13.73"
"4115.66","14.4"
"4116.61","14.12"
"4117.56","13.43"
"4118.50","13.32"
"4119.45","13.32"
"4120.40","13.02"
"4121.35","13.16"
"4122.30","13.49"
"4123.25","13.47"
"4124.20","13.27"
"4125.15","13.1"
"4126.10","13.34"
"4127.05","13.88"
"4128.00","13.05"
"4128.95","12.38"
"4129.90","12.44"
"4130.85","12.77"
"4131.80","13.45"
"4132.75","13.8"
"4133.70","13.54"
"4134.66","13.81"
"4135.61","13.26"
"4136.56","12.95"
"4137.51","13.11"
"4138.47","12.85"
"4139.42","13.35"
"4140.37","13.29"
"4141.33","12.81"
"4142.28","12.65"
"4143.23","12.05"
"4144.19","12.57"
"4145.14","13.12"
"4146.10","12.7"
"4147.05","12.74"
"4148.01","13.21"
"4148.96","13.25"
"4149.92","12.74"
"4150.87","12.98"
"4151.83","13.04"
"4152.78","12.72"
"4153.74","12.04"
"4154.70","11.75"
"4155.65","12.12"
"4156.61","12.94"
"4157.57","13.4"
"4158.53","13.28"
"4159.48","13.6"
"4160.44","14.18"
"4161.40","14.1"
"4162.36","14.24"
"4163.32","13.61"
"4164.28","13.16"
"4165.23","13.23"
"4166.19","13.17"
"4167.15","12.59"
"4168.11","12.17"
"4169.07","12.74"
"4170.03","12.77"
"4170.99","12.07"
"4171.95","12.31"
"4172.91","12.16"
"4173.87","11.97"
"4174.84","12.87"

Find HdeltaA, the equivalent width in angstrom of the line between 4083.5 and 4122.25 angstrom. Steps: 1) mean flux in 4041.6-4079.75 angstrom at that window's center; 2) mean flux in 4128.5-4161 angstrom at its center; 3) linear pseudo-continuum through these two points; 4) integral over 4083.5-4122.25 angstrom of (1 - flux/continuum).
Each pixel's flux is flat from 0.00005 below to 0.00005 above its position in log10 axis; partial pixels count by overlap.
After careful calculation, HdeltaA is -1.3 angstrom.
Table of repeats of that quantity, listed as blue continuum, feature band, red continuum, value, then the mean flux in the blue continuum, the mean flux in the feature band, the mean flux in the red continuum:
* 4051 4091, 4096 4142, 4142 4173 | -0.19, 13.2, 13.1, 12.9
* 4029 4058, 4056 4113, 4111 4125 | 1.89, 13.3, 13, 13.6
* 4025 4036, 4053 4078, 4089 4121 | 0.59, 13.2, 12.8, 13.2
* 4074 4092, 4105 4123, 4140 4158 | -0.26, 13.6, 13.4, 12.7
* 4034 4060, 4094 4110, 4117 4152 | 0.71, 13.2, 12.6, 13.1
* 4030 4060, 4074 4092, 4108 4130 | -0.42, 13.2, 13.6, 13.4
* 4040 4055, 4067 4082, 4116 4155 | 0.21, 13.2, 12.9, 13.1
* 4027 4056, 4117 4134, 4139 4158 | -0.47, 13.3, 13.2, 12.8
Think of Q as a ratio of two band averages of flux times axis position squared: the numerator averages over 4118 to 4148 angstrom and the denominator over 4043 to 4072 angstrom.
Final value 1.06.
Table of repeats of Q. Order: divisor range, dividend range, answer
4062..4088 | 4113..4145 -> 1.04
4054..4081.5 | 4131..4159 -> 1.05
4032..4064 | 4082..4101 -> 1.05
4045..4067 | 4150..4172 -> 1.07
